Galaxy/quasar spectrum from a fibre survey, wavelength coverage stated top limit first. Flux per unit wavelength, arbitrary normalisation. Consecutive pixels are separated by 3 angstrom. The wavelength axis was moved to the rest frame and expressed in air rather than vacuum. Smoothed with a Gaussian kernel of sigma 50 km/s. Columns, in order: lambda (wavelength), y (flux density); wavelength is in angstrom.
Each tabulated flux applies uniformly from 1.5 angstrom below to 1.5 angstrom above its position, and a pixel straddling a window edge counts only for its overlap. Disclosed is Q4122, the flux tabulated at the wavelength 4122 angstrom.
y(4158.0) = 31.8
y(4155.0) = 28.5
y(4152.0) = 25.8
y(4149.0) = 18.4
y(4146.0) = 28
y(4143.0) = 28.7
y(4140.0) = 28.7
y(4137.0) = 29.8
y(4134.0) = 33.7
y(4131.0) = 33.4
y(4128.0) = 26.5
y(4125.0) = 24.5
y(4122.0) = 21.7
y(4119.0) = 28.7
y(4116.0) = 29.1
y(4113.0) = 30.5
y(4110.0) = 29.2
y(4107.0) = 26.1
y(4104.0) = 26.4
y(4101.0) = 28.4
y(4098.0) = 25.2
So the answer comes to 21.7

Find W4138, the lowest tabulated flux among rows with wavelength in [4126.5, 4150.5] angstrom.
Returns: 18.4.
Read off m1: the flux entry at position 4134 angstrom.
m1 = 33.7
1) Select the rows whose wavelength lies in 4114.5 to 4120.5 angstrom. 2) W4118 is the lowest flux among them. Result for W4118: 28.7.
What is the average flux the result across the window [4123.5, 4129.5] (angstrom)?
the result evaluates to 25.5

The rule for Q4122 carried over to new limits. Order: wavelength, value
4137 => 29.8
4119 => 28.7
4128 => 26.5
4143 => 28.7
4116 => 29.1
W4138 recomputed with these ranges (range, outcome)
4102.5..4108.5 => 26.1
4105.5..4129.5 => 21.7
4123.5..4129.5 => 24.5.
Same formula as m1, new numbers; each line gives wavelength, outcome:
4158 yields 31.8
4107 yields 26.1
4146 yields 28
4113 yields 30.5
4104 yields 26.4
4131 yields 33.4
